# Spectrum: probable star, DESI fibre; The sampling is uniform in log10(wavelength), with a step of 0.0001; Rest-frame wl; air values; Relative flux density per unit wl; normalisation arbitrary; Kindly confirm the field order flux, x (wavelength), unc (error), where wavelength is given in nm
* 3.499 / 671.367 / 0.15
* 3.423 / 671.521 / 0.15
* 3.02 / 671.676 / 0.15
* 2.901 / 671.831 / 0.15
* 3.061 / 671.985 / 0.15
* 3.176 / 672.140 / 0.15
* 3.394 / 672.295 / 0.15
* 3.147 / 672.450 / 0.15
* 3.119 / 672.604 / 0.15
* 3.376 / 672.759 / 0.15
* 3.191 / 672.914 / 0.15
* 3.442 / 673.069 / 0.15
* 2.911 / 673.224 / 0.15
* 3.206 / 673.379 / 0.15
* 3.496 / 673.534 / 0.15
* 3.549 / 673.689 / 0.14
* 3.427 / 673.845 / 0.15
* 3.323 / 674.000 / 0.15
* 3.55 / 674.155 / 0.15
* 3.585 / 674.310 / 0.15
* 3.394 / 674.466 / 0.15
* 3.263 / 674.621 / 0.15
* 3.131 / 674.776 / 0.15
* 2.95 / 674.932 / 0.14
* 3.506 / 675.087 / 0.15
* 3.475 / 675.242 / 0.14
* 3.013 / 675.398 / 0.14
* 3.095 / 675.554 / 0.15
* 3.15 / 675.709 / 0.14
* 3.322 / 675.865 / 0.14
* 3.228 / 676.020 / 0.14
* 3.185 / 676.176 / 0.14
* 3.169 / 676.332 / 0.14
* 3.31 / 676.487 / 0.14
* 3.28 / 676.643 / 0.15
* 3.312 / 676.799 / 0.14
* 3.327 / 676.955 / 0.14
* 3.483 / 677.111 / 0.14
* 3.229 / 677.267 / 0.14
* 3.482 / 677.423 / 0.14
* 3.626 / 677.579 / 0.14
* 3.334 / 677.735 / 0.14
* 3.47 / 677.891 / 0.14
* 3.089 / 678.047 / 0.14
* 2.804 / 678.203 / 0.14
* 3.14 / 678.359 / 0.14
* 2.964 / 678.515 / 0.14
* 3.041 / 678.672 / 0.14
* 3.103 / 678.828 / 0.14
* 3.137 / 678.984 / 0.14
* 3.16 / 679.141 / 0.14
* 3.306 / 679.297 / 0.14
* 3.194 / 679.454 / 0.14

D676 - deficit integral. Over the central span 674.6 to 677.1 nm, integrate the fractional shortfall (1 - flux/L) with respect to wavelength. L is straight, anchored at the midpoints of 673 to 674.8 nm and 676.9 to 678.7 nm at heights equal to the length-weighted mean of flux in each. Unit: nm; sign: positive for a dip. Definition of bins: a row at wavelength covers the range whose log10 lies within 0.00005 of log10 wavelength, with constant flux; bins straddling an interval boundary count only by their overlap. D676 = 0.052 nm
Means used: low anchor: 3.36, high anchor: 3.25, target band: 3.24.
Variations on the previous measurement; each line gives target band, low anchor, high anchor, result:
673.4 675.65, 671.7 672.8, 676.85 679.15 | -0.11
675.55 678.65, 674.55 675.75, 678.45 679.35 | -0.09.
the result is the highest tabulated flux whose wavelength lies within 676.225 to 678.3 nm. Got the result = 3.626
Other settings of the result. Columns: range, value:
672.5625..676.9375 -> 3.585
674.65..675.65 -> 3.506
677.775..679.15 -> 3.47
